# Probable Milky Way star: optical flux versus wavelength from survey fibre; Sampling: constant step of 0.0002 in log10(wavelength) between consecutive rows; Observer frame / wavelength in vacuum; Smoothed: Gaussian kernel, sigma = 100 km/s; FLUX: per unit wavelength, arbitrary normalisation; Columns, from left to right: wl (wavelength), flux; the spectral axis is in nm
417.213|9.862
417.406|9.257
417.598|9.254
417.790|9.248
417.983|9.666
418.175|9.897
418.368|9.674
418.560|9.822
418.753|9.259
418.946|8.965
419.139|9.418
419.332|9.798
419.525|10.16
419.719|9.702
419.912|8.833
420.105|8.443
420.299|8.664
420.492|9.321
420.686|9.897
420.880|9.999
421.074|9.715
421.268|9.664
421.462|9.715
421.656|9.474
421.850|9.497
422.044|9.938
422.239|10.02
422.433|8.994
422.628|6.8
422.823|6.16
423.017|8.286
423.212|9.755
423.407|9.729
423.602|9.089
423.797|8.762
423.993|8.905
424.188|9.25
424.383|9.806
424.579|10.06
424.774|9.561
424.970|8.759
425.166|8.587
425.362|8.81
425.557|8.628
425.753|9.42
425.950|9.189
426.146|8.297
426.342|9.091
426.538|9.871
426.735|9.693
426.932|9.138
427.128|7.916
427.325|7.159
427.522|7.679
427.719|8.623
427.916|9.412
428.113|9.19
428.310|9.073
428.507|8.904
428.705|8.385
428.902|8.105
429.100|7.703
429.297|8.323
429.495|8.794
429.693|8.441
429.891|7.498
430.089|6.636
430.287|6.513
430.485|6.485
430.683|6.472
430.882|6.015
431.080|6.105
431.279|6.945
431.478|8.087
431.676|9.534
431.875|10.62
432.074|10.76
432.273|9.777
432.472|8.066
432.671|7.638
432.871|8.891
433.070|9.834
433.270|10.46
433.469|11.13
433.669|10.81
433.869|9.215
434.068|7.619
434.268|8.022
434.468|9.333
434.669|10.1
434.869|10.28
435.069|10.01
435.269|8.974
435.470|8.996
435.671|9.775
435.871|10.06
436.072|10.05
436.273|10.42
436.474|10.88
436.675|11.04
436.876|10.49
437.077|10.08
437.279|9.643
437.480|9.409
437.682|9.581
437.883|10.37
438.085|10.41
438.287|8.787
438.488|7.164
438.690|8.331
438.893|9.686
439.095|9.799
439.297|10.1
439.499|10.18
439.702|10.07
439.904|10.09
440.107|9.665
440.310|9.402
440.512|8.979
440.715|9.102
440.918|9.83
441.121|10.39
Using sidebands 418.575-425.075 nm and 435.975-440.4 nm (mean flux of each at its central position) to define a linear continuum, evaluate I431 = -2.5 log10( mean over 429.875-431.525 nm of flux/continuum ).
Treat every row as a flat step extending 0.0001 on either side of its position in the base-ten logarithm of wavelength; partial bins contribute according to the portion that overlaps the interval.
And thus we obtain 0.39 mag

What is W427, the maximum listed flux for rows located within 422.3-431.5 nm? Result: 10.06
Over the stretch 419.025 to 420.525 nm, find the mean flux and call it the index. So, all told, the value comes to 9.29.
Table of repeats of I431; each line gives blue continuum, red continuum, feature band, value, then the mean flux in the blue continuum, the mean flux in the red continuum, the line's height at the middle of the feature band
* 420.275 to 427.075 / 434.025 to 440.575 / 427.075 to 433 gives 0.155 mag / 9.16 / 9.65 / 9.39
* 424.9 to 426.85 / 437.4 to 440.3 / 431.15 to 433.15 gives 0.038 mag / 9.04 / 9.54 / 9.28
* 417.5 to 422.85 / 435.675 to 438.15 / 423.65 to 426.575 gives 0.054 mag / 9.33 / 10.2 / 9.58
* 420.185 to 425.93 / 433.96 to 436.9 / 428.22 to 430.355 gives 0.172 mag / 9.14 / 9.72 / 9.43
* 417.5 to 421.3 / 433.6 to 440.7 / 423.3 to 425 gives 0.019 mag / 9.47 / 9.64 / 9.51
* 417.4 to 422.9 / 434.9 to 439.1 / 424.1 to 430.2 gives 0.092 mag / 9.3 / 9.72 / 9.47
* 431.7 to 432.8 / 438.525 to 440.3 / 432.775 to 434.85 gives -0.017 mag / 9.37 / 9.63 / 9.42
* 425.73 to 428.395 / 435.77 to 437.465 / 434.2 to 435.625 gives 0.067 mag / 8.82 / 10.3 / 10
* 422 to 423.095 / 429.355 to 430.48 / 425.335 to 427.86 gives -0.115 mag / 8.29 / 7.51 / 7.86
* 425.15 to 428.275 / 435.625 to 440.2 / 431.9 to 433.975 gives -0.035 mag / 8.81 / 9.83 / 9.38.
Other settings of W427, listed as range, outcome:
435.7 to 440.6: 11.04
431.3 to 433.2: 10.76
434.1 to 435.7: 10.28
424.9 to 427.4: 9.871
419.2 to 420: 10.16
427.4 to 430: 9.412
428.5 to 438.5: 11.13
